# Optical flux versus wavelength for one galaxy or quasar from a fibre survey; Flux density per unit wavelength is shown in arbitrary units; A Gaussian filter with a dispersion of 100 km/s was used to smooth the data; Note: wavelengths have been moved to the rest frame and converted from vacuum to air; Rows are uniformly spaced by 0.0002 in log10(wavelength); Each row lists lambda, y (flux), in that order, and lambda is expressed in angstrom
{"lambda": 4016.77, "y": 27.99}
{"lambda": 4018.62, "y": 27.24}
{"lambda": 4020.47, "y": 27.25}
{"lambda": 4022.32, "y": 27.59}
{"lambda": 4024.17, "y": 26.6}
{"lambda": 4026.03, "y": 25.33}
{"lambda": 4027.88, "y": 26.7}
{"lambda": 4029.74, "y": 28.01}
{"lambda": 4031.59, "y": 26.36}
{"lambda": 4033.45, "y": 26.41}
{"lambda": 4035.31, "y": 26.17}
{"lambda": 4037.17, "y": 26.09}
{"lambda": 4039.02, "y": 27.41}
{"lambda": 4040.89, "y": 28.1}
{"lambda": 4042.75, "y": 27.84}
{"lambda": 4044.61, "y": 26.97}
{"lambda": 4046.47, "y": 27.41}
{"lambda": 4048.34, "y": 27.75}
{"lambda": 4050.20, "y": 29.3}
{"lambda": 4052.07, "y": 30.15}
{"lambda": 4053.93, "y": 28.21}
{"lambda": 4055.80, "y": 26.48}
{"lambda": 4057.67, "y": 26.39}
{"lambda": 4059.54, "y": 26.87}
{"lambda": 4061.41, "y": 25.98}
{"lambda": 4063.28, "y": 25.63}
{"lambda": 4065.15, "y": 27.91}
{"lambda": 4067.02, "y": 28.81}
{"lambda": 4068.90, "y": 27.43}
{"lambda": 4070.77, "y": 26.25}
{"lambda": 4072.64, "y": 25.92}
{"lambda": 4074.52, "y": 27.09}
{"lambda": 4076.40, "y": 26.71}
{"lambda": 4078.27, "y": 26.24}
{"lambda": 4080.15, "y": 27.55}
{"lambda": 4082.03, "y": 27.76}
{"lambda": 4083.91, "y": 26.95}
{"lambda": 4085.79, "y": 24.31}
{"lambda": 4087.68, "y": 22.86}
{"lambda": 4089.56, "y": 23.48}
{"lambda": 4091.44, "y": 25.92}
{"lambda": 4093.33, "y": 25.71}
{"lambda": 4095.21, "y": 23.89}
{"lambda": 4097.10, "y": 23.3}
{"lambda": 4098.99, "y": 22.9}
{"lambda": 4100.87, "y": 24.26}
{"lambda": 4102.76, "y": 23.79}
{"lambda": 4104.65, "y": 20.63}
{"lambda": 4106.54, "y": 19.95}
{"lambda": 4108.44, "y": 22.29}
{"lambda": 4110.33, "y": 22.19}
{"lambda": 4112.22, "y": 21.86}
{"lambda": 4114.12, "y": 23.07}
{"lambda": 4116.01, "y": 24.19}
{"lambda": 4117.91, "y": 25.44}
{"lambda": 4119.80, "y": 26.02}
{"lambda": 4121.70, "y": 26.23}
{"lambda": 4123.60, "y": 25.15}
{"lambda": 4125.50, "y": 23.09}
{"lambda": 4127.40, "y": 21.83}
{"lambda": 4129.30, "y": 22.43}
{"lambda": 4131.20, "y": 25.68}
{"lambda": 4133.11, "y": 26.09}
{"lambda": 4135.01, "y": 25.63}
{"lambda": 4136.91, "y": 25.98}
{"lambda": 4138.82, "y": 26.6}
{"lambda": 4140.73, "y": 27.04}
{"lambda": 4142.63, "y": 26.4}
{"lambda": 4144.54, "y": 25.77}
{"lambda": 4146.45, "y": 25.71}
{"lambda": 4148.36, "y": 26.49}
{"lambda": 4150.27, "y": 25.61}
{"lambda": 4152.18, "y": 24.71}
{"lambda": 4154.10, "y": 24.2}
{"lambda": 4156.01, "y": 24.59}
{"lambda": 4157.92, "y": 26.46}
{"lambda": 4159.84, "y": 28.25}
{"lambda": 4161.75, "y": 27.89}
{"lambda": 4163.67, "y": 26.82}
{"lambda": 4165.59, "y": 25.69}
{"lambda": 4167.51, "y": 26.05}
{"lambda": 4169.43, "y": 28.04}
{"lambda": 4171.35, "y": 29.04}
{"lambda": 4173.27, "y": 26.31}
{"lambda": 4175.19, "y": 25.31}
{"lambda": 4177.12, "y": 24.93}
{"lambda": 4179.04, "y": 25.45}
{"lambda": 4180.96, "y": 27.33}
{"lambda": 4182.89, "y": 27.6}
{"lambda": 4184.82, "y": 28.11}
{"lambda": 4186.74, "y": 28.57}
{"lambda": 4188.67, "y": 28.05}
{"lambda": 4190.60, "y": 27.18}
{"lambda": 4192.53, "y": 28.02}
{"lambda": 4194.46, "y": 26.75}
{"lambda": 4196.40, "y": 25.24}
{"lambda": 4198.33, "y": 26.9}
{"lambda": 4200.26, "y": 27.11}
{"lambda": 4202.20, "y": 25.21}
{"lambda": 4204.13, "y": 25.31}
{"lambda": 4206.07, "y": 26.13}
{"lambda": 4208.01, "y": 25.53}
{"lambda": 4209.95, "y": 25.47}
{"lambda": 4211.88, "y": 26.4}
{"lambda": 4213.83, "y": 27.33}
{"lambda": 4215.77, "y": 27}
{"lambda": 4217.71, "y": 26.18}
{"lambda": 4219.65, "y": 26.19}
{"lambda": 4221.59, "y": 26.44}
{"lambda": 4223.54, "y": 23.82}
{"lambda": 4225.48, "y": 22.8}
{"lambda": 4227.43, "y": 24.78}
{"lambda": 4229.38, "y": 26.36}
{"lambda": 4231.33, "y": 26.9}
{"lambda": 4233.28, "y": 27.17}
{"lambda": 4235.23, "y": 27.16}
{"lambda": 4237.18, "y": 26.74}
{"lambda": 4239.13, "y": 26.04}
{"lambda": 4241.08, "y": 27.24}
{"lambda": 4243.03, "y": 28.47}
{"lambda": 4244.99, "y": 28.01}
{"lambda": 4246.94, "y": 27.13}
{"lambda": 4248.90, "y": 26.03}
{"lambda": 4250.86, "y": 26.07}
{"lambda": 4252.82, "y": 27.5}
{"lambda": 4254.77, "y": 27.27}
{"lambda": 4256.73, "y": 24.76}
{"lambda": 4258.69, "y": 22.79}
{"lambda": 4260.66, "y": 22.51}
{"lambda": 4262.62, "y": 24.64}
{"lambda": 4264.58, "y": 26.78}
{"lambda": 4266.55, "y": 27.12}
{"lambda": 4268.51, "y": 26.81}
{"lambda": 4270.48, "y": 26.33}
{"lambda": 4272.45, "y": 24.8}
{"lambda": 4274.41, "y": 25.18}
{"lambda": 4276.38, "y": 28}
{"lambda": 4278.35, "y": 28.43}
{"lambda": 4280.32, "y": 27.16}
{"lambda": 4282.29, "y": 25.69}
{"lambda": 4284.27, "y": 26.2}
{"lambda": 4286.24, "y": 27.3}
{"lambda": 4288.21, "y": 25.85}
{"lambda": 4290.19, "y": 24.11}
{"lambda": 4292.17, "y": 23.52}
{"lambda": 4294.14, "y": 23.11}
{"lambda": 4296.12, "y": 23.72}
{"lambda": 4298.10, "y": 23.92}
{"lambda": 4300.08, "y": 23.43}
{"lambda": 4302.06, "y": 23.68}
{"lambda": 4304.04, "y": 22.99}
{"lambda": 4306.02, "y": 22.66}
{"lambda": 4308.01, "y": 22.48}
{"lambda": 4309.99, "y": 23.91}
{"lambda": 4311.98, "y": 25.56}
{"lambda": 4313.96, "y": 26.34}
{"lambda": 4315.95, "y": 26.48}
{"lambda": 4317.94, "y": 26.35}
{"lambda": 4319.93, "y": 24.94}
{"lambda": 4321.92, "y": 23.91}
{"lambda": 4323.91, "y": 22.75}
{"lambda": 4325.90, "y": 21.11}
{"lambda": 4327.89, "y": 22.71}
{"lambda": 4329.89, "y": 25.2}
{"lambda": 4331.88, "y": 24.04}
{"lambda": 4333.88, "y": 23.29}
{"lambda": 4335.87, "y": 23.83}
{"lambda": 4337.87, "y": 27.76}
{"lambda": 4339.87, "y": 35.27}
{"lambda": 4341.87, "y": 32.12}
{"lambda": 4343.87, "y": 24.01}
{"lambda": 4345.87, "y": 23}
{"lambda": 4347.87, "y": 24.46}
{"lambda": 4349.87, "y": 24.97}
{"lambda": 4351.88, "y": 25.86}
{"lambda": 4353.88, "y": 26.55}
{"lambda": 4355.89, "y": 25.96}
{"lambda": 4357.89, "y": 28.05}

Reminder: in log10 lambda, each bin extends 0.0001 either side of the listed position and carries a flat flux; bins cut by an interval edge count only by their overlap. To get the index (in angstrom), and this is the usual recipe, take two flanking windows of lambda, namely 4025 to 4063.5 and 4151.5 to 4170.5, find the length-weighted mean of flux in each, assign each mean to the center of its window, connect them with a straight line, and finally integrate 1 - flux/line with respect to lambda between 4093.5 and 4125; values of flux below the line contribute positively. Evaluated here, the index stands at 3.75 angstrom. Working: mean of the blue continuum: 27.1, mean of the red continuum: 26.3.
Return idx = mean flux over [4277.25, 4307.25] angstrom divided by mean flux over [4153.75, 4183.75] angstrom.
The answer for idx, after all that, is 0.9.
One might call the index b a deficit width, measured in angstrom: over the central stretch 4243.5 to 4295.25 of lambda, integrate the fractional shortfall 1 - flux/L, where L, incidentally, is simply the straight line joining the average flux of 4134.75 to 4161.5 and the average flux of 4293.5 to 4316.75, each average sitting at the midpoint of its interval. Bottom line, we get -3.0 angstrom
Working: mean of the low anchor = 26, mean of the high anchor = 24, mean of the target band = 25.9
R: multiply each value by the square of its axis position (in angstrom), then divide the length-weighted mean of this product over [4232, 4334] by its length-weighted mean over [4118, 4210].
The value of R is 1.02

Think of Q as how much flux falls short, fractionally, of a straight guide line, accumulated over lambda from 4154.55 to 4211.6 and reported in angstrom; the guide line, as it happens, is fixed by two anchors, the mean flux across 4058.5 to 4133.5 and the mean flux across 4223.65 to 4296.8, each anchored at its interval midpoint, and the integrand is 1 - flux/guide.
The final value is -2.7 angstrom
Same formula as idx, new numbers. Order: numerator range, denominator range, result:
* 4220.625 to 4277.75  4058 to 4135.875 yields 1.05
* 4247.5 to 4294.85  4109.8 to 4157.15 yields 1.03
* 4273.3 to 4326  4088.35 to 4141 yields 1.03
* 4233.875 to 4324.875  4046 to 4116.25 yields 1.00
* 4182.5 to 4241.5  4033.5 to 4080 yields 0.97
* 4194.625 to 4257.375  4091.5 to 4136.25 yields 1.11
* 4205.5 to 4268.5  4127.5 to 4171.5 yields 1.00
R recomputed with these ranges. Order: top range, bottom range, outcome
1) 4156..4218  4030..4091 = 1.06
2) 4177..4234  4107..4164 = 1.09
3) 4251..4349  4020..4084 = 1.05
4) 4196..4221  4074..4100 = 1.10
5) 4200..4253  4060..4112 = 1.13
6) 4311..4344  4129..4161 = 1.08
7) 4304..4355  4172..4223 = 1.01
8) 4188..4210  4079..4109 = 1.15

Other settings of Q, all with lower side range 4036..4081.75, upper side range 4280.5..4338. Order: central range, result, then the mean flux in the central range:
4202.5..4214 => -0.2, 25.9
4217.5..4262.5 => -1.5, 26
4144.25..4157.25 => 0.5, 25.3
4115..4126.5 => 0.7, 25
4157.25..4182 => -0.7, 26.7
